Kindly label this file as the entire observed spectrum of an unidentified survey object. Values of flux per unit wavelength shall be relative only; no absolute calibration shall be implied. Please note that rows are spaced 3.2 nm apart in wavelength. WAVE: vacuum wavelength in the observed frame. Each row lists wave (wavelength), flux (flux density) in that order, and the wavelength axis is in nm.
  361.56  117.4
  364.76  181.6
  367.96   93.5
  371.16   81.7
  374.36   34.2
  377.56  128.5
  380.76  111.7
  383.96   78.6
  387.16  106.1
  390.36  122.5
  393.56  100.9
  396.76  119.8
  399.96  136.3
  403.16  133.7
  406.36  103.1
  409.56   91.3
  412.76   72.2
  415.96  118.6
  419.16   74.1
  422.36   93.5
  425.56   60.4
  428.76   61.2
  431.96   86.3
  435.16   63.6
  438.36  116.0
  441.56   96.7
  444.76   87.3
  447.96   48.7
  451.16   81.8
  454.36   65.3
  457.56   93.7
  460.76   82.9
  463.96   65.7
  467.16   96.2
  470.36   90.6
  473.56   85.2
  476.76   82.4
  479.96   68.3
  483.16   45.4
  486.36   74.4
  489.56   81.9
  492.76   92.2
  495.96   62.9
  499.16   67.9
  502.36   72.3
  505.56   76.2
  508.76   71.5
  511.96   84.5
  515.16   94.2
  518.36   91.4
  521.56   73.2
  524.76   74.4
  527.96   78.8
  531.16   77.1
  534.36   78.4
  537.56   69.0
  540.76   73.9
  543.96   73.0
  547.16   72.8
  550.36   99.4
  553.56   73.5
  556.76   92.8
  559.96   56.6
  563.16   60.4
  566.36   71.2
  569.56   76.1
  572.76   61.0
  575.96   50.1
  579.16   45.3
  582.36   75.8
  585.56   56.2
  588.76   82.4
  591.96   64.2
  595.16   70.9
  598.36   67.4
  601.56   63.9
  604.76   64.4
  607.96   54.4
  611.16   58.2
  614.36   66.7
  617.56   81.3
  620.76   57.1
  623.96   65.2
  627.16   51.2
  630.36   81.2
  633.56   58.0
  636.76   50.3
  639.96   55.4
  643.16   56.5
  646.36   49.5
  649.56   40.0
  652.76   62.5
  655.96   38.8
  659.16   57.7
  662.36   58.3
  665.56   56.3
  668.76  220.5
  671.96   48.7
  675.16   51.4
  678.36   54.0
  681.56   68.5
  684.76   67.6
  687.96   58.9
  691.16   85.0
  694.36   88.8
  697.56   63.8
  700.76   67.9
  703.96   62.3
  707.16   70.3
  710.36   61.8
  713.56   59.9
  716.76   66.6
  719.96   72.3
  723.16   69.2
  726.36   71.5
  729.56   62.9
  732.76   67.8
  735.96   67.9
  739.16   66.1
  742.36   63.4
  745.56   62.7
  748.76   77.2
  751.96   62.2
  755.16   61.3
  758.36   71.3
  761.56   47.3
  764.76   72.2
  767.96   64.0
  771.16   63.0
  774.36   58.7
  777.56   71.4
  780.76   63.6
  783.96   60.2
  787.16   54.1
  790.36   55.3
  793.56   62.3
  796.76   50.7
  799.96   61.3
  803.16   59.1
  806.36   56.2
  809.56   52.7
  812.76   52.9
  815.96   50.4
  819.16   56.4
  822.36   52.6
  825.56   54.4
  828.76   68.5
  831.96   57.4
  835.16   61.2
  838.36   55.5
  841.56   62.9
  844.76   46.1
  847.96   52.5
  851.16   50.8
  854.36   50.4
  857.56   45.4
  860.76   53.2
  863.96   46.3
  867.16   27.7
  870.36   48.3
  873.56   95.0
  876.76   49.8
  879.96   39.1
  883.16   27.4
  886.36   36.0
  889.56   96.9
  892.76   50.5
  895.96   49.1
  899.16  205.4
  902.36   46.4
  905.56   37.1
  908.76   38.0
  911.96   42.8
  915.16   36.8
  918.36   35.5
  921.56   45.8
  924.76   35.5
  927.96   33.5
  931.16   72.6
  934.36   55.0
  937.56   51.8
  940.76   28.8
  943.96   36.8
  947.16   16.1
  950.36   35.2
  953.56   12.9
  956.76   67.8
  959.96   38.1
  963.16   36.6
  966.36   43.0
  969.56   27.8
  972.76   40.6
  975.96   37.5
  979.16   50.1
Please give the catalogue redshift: 0.79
